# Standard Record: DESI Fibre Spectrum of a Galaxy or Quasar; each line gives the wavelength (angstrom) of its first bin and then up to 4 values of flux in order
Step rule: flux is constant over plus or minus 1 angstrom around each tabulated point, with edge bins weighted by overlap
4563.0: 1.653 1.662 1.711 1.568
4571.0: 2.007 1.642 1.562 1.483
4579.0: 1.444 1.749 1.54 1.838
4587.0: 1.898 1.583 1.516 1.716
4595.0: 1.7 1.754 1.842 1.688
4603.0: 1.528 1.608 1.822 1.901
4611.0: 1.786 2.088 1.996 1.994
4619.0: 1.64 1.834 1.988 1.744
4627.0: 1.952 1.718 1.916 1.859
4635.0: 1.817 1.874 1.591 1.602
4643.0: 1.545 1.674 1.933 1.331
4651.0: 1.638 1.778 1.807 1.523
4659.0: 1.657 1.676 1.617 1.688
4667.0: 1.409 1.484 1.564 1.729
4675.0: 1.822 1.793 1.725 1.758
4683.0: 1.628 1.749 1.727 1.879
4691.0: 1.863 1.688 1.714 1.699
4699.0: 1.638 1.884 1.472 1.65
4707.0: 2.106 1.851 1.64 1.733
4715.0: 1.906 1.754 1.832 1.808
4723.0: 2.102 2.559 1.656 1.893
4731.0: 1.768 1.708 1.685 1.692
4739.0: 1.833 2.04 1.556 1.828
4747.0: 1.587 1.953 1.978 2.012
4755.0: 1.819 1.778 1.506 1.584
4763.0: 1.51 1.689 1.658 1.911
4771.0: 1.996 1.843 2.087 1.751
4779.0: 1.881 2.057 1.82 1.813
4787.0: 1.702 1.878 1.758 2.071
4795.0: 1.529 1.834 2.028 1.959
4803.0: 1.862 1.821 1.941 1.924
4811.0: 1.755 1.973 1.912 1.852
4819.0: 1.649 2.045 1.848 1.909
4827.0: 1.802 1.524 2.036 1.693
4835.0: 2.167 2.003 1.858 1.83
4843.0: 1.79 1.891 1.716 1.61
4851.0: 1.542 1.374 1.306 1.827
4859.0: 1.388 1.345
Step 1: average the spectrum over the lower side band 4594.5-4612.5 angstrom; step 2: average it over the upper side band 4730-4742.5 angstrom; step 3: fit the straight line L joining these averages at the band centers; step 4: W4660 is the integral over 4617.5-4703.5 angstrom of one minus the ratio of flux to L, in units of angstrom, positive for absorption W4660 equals 2.21 angstrom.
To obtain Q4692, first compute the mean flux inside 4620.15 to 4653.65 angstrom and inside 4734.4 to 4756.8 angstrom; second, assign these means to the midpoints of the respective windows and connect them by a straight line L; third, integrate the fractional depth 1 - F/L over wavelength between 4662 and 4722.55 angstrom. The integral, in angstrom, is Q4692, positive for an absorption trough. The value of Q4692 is 1.9 angstrom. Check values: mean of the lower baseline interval 1.75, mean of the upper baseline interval 1.82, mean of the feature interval 1.73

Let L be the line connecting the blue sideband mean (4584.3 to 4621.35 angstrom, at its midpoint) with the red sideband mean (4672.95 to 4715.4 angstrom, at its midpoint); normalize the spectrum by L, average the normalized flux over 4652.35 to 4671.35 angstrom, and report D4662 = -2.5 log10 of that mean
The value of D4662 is 0.09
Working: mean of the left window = 1.77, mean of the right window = 1.76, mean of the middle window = 1.62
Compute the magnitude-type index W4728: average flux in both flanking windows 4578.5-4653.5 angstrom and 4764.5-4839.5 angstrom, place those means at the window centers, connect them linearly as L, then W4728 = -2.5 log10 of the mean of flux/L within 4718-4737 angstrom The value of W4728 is -0.04 mag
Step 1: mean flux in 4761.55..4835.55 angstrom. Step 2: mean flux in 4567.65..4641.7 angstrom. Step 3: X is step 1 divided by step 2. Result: 1.05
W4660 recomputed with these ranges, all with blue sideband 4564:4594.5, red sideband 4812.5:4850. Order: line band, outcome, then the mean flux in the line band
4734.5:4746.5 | 0.1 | 1.77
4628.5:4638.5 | -0.8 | 1.83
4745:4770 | 0.6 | 1.75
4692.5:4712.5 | 0.2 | 1.74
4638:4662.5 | 1.0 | 1.65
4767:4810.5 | -1.4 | 1.87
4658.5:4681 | 0.9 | 1.66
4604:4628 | -2.5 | 1.86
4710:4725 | -0.9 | 1.87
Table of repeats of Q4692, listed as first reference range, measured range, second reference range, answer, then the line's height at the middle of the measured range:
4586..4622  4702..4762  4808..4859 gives -1.02 angstrom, 1.78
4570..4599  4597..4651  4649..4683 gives -3.51 angstrom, 1.67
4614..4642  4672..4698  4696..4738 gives 0.91 angstrom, 1.82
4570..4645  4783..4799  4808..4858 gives -0.25 angstrom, 1.79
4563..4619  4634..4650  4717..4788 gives 0.77 angstrom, 1.76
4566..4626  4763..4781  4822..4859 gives -0.99 angstrom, 1.75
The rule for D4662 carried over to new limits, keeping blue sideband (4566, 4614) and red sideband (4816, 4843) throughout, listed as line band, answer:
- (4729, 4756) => 0.00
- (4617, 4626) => -0.06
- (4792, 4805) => -0.02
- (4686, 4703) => 0.02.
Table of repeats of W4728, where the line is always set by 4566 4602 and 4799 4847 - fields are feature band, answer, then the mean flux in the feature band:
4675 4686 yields 0.01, 1.74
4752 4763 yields 0.06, 1.72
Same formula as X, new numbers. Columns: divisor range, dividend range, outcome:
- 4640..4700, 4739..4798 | 1.08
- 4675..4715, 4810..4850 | 1.05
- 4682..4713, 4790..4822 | 1.07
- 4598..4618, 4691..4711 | 0.96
